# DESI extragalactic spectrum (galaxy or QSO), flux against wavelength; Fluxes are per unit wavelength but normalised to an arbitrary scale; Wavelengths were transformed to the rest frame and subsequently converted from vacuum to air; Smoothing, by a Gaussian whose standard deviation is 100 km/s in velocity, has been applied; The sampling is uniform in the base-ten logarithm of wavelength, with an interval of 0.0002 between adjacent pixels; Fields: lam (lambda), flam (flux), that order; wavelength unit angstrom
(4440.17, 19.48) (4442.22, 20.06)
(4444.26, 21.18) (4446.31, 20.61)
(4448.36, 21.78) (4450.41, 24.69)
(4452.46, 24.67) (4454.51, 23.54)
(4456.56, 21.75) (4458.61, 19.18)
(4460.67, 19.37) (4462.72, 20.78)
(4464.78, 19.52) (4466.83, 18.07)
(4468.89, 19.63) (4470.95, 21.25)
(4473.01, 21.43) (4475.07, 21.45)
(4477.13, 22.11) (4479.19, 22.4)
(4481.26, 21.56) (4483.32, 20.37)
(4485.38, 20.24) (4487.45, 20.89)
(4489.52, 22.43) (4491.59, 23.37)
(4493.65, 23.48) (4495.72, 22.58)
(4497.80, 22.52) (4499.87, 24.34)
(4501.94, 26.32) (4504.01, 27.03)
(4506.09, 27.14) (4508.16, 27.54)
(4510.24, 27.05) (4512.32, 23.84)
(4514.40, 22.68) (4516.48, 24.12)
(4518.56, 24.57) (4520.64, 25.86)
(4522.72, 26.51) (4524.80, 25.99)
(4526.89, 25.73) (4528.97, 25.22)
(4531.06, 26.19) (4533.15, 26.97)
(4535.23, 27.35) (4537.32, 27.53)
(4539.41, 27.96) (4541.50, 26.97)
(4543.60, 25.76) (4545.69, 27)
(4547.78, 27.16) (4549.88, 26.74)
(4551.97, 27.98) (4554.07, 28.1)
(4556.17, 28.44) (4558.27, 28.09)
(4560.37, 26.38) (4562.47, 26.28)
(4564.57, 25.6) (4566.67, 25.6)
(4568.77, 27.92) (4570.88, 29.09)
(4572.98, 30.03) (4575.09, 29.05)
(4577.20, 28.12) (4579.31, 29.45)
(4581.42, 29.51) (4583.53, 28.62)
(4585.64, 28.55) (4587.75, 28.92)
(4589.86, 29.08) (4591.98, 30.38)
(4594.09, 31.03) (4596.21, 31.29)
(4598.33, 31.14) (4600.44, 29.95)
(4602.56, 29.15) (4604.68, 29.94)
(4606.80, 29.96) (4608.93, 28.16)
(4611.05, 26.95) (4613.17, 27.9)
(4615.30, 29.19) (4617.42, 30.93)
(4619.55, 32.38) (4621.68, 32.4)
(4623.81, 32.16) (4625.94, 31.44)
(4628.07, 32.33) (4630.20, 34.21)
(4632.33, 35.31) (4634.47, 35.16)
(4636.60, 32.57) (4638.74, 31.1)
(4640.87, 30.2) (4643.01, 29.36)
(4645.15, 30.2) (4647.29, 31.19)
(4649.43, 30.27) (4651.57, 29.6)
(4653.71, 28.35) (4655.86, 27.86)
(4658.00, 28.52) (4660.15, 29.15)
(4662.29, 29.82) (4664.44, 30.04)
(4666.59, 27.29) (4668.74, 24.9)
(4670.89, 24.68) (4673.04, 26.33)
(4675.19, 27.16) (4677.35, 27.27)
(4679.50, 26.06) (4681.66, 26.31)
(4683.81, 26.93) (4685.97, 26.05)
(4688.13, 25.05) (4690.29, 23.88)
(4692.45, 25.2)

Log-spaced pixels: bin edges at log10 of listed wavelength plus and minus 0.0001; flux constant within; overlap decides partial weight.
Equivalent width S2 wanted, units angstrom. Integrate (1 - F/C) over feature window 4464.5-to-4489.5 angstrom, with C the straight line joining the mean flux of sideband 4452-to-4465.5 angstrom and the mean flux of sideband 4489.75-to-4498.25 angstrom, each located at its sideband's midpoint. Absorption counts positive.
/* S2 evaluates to 1.4 angstrom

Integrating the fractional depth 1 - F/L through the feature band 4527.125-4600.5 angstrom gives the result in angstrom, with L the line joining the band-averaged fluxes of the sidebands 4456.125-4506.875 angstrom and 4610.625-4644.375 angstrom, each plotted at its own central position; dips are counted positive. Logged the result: -1.87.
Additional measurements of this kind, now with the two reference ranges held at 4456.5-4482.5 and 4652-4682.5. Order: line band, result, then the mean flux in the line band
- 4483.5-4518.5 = -3.72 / 24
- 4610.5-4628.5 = -3.39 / 30.7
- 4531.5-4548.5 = -2.95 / 27.1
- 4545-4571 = -3.87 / 27.2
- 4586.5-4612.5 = -4.68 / 29.6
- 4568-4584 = -3.10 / 29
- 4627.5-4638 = -3.05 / 33.9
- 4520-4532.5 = -1.87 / 25.9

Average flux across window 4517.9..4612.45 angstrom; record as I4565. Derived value 27.9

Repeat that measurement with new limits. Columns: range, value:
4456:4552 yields 23.9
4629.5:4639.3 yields 33.8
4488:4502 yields 23.3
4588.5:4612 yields 29.7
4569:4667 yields 30.2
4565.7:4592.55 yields 28.8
